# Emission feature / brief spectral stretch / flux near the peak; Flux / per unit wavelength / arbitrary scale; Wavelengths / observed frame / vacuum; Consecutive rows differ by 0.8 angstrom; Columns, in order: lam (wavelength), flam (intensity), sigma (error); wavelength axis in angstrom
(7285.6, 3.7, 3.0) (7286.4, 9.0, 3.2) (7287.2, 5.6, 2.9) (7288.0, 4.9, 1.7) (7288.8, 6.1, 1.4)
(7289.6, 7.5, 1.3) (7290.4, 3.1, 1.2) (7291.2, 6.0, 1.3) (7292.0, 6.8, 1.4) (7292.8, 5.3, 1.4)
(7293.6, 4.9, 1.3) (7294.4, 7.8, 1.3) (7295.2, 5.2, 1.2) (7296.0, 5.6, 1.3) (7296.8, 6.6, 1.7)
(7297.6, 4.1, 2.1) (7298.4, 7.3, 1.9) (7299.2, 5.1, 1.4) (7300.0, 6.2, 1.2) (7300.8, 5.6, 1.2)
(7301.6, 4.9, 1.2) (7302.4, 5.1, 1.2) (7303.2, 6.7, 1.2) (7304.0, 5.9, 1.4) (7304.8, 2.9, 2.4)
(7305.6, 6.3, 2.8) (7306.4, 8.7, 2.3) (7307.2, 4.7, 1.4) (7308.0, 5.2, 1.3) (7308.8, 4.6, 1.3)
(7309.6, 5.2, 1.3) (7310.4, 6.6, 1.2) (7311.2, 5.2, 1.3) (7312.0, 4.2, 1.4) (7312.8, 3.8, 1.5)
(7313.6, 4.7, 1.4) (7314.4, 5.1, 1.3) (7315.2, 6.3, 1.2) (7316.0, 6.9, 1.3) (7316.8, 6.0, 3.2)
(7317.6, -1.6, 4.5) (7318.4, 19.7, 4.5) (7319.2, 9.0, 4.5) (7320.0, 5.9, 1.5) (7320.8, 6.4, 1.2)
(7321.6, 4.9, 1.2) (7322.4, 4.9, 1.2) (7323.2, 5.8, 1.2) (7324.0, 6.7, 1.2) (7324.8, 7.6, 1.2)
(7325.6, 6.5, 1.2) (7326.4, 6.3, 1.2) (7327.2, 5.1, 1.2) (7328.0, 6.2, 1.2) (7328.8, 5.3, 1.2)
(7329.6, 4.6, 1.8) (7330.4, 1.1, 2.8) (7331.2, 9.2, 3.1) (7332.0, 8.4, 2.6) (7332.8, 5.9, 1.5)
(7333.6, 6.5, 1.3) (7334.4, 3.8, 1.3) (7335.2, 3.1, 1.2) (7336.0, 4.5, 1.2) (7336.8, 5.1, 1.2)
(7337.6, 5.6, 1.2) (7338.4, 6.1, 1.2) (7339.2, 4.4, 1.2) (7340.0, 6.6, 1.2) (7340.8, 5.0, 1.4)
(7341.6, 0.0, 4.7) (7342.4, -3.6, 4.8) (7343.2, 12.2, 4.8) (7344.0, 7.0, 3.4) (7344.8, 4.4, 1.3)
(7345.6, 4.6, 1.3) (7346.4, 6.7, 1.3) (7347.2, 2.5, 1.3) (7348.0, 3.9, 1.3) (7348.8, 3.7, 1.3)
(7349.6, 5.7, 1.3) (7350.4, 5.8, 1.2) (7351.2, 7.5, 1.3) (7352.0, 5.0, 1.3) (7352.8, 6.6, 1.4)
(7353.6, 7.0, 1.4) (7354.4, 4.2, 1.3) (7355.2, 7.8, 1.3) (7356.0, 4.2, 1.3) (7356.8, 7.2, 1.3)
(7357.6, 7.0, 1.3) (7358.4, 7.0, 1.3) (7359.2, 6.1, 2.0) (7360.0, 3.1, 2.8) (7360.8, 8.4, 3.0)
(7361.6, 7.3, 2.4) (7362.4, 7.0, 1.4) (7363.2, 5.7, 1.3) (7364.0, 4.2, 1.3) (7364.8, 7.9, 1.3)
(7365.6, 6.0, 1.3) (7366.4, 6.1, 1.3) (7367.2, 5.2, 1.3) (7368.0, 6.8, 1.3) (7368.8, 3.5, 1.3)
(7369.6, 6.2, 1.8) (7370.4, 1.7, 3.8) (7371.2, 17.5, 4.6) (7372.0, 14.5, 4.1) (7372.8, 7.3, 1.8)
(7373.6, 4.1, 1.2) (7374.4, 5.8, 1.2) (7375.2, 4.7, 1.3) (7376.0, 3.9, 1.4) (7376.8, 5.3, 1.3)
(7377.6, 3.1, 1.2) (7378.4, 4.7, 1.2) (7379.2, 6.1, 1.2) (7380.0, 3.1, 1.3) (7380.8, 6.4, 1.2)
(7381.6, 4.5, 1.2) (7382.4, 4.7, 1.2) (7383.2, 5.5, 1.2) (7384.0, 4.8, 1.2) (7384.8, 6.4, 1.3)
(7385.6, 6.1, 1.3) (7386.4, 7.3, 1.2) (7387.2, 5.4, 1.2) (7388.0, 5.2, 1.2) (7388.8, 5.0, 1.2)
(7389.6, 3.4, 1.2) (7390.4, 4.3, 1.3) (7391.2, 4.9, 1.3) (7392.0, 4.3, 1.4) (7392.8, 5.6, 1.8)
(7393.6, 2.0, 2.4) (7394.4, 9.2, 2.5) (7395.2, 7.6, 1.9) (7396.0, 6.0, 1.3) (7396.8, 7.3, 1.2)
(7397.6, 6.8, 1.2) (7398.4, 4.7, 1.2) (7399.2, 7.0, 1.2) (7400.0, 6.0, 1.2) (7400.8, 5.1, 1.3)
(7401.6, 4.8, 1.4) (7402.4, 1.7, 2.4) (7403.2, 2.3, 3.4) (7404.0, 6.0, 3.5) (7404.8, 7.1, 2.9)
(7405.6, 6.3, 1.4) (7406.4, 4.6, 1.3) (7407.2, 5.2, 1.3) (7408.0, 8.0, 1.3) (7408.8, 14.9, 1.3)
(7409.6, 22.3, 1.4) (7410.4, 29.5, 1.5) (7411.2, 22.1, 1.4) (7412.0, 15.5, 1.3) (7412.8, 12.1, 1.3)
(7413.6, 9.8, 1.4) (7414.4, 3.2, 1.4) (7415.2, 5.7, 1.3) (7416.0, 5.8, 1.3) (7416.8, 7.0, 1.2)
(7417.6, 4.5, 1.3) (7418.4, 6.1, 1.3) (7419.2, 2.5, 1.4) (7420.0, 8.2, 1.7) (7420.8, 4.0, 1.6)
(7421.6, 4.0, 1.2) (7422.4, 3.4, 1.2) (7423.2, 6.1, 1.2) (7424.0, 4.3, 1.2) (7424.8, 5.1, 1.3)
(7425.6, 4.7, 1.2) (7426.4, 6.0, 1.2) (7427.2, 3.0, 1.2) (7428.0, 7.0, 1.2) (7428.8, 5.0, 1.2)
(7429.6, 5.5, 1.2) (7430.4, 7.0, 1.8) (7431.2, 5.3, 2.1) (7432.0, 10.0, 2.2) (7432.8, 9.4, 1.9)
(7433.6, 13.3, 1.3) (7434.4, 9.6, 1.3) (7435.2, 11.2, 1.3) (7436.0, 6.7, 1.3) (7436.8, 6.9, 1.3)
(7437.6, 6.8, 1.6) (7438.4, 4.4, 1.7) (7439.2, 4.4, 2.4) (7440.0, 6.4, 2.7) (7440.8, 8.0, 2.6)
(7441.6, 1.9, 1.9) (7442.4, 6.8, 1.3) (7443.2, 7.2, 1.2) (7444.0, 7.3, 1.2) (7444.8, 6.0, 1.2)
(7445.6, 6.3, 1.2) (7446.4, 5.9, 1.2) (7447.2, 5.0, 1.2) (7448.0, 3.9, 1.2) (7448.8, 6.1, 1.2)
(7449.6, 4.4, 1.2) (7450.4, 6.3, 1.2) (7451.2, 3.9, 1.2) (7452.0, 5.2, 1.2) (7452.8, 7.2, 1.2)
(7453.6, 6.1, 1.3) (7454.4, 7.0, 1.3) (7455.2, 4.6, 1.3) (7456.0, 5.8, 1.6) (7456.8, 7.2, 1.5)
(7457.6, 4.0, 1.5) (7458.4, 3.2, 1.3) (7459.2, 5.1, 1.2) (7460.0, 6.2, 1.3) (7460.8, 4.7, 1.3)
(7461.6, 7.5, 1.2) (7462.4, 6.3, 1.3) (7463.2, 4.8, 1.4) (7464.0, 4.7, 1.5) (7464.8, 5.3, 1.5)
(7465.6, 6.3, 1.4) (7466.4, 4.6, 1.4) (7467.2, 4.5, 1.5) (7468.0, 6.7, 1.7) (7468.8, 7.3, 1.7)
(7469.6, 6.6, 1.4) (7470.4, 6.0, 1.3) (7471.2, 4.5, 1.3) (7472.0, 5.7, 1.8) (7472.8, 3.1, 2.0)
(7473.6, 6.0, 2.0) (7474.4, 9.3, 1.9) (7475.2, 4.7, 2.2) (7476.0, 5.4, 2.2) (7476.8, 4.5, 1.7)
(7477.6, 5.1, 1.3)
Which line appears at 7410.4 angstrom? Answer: Halpha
